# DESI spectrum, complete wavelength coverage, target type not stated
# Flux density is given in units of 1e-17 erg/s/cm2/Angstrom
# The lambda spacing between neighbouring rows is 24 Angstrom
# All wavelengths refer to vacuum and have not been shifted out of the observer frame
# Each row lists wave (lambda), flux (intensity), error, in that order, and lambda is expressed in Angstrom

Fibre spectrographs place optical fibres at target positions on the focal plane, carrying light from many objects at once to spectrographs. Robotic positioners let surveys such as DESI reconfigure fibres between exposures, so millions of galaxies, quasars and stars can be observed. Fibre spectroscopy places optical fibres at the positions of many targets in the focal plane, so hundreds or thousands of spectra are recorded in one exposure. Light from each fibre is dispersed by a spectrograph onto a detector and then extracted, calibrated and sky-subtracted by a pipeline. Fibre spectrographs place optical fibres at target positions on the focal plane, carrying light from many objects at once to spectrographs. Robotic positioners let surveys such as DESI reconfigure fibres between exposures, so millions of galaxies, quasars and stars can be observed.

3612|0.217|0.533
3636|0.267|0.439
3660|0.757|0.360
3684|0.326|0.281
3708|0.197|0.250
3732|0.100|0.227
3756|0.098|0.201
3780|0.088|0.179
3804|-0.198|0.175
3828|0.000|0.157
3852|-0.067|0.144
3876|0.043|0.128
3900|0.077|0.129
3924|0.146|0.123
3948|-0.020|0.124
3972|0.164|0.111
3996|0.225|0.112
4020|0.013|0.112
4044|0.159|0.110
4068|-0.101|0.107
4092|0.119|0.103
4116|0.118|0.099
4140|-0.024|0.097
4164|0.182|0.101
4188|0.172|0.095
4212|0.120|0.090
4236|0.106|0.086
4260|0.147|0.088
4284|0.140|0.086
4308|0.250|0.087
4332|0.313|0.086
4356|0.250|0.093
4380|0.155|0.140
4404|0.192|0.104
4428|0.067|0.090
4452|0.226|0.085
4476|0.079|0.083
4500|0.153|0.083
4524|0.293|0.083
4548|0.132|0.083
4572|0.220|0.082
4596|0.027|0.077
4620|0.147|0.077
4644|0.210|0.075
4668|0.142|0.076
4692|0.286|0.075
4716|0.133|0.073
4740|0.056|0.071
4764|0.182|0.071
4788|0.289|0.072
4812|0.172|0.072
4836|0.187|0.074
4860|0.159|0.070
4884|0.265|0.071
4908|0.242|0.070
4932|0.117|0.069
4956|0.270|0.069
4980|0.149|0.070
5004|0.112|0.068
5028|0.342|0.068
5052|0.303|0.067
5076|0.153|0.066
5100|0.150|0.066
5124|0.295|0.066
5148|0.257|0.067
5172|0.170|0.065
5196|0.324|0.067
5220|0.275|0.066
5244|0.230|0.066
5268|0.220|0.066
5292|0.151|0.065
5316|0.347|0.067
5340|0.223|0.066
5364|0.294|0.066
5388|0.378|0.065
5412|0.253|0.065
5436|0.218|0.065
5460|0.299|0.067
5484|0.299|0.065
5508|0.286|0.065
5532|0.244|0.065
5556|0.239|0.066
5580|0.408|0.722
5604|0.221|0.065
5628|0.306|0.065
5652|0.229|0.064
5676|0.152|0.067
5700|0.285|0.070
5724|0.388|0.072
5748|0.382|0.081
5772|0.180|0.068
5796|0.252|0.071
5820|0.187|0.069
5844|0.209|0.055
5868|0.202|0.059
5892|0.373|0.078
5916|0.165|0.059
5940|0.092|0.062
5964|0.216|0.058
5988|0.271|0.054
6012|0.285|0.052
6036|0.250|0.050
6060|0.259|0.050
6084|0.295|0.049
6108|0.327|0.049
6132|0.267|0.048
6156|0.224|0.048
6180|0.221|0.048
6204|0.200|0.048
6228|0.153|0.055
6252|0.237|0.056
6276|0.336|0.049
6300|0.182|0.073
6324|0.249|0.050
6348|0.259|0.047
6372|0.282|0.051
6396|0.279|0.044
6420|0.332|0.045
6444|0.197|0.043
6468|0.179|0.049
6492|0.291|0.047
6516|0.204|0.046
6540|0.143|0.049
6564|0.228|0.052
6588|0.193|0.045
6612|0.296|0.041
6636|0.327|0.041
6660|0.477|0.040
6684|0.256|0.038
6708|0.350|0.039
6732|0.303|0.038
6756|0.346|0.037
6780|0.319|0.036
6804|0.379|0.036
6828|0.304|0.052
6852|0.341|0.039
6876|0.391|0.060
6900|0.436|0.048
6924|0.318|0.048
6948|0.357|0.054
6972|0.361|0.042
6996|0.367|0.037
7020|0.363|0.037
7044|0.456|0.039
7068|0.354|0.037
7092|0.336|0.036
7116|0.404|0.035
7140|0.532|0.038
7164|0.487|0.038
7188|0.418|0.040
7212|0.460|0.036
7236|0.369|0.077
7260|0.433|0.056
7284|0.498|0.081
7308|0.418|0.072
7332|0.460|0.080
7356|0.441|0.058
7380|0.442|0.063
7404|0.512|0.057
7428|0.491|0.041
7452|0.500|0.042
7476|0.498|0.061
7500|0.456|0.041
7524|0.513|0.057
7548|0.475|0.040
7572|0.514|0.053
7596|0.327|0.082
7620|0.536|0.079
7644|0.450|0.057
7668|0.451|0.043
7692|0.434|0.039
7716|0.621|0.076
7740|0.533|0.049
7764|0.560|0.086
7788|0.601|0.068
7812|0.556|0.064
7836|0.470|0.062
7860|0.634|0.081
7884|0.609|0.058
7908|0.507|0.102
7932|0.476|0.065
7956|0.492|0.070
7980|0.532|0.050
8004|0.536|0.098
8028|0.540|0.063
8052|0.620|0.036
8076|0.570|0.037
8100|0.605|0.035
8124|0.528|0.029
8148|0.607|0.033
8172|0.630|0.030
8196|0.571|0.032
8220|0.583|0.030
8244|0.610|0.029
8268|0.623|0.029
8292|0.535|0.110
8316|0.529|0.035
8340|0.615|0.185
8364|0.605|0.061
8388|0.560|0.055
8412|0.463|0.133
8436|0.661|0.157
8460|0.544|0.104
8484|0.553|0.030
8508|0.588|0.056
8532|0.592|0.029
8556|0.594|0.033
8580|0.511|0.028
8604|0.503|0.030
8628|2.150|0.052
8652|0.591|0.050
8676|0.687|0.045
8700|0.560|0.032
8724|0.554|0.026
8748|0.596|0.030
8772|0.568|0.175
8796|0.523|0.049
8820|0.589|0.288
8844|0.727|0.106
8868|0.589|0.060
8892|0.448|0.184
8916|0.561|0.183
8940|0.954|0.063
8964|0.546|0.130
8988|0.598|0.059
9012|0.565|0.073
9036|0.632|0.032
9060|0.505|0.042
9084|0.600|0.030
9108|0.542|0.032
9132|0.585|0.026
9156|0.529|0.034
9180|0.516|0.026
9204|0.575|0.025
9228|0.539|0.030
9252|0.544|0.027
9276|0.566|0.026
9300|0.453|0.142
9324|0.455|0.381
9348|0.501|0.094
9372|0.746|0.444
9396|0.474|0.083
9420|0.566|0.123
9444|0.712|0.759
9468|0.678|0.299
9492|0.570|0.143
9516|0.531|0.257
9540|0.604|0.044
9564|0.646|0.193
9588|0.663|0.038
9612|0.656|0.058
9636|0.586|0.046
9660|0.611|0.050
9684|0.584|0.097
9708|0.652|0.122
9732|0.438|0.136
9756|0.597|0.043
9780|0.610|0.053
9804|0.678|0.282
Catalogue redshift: 0.784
